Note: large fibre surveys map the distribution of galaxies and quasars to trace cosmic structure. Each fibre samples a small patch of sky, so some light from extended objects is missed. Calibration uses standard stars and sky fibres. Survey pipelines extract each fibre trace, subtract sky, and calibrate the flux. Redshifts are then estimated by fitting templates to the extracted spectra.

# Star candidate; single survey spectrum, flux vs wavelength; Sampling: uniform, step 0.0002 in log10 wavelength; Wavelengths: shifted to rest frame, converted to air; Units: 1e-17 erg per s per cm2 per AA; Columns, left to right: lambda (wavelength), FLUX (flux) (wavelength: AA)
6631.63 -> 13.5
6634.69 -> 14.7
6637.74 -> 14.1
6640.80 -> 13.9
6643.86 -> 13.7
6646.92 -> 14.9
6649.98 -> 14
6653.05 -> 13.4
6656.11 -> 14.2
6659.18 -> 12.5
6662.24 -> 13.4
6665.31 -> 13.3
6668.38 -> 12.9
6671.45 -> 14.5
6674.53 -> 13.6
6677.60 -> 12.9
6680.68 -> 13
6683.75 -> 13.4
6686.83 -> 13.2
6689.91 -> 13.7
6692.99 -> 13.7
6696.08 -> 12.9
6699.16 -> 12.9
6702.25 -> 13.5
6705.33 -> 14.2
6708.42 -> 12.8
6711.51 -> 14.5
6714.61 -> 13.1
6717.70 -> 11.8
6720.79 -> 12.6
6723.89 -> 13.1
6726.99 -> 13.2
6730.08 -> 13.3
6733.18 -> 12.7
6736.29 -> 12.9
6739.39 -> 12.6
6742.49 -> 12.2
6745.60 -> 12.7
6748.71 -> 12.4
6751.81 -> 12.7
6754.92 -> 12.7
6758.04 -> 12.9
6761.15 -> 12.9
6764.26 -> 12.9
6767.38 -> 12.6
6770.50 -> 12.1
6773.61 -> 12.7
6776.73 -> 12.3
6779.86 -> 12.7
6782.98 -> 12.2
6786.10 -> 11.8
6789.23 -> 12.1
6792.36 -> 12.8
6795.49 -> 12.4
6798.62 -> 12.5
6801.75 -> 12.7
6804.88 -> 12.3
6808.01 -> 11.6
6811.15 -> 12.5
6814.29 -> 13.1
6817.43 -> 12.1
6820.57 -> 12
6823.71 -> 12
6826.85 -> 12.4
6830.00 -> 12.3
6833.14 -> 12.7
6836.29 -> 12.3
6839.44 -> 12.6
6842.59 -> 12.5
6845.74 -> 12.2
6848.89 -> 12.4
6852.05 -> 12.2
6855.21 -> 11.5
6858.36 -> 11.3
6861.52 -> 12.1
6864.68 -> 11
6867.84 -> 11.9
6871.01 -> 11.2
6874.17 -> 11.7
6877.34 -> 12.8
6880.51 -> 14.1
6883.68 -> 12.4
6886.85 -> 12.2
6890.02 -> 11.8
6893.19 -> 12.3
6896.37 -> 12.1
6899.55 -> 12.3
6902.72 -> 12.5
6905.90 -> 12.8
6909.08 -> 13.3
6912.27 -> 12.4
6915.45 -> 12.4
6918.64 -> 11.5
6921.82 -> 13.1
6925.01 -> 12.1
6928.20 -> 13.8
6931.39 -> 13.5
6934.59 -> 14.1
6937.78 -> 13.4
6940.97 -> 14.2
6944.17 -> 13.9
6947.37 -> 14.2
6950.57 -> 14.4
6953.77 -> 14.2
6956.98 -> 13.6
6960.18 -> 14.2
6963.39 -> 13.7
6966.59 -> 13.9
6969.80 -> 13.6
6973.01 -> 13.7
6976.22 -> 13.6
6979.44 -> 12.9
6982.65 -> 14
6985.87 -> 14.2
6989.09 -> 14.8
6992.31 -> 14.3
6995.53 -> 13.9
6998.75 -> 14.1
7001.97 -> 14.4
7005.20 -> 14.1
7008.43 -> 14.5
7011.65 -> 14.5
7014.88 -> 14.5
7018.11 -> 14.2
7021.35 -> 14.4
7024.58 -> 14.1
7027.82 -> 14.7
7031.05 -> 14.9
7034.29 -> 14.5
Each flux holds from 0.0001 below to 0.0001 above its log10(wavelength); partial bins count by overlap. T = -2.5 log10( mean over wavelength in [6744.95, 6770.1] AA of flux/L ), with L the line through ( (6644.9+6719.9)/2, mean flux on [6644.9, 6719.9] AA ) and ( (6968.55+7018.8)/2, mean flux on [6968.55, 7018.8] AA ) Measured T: 0.07 mag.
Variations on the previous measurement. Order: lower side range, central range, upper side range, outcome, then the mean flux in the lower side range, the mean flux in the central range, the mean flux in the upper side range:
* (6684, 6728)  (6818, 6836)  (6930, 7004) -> 0.11 mag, 13.2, 12.3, 13.9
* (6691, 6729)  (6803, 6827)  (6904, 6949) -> 0.08 mag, 13.2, 12.2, 13.2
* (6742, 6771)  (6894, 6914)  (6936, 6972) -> 0.09 mag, 12.6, 12.6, 13.9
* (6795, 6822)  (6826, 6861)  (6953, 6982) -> 0.04 mag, 12.4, 12.2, 13.7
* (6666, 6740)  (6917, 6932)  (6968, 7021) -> 0.09 mag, 13.2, 12.8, 14.1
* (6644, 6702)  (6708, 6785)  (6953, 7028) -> 0.07 mag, 13.5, 12.7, 14.1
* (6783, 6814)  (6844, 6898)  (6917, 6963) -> 0.08 mag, 12.3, 12.1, 13.6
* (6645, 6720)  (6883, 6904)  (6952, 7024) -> 0.14 mag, 13.4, 12.2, 14.1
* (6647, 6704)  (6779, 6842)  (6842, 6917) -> 0.02 mag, 13.4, 12.4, 12.2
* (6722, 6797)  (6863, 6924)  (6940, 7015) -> 0.10 mag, 12.6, 12.3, 14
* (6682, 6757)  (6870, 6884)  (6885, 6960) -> 0.05 mag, 13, 12.5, 13.1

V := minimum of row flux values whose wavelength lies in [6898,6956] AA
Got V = 11.5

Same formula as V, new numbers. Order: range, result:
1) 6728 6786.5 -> 11.8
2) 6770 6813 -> 11.6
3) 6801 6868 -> 11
